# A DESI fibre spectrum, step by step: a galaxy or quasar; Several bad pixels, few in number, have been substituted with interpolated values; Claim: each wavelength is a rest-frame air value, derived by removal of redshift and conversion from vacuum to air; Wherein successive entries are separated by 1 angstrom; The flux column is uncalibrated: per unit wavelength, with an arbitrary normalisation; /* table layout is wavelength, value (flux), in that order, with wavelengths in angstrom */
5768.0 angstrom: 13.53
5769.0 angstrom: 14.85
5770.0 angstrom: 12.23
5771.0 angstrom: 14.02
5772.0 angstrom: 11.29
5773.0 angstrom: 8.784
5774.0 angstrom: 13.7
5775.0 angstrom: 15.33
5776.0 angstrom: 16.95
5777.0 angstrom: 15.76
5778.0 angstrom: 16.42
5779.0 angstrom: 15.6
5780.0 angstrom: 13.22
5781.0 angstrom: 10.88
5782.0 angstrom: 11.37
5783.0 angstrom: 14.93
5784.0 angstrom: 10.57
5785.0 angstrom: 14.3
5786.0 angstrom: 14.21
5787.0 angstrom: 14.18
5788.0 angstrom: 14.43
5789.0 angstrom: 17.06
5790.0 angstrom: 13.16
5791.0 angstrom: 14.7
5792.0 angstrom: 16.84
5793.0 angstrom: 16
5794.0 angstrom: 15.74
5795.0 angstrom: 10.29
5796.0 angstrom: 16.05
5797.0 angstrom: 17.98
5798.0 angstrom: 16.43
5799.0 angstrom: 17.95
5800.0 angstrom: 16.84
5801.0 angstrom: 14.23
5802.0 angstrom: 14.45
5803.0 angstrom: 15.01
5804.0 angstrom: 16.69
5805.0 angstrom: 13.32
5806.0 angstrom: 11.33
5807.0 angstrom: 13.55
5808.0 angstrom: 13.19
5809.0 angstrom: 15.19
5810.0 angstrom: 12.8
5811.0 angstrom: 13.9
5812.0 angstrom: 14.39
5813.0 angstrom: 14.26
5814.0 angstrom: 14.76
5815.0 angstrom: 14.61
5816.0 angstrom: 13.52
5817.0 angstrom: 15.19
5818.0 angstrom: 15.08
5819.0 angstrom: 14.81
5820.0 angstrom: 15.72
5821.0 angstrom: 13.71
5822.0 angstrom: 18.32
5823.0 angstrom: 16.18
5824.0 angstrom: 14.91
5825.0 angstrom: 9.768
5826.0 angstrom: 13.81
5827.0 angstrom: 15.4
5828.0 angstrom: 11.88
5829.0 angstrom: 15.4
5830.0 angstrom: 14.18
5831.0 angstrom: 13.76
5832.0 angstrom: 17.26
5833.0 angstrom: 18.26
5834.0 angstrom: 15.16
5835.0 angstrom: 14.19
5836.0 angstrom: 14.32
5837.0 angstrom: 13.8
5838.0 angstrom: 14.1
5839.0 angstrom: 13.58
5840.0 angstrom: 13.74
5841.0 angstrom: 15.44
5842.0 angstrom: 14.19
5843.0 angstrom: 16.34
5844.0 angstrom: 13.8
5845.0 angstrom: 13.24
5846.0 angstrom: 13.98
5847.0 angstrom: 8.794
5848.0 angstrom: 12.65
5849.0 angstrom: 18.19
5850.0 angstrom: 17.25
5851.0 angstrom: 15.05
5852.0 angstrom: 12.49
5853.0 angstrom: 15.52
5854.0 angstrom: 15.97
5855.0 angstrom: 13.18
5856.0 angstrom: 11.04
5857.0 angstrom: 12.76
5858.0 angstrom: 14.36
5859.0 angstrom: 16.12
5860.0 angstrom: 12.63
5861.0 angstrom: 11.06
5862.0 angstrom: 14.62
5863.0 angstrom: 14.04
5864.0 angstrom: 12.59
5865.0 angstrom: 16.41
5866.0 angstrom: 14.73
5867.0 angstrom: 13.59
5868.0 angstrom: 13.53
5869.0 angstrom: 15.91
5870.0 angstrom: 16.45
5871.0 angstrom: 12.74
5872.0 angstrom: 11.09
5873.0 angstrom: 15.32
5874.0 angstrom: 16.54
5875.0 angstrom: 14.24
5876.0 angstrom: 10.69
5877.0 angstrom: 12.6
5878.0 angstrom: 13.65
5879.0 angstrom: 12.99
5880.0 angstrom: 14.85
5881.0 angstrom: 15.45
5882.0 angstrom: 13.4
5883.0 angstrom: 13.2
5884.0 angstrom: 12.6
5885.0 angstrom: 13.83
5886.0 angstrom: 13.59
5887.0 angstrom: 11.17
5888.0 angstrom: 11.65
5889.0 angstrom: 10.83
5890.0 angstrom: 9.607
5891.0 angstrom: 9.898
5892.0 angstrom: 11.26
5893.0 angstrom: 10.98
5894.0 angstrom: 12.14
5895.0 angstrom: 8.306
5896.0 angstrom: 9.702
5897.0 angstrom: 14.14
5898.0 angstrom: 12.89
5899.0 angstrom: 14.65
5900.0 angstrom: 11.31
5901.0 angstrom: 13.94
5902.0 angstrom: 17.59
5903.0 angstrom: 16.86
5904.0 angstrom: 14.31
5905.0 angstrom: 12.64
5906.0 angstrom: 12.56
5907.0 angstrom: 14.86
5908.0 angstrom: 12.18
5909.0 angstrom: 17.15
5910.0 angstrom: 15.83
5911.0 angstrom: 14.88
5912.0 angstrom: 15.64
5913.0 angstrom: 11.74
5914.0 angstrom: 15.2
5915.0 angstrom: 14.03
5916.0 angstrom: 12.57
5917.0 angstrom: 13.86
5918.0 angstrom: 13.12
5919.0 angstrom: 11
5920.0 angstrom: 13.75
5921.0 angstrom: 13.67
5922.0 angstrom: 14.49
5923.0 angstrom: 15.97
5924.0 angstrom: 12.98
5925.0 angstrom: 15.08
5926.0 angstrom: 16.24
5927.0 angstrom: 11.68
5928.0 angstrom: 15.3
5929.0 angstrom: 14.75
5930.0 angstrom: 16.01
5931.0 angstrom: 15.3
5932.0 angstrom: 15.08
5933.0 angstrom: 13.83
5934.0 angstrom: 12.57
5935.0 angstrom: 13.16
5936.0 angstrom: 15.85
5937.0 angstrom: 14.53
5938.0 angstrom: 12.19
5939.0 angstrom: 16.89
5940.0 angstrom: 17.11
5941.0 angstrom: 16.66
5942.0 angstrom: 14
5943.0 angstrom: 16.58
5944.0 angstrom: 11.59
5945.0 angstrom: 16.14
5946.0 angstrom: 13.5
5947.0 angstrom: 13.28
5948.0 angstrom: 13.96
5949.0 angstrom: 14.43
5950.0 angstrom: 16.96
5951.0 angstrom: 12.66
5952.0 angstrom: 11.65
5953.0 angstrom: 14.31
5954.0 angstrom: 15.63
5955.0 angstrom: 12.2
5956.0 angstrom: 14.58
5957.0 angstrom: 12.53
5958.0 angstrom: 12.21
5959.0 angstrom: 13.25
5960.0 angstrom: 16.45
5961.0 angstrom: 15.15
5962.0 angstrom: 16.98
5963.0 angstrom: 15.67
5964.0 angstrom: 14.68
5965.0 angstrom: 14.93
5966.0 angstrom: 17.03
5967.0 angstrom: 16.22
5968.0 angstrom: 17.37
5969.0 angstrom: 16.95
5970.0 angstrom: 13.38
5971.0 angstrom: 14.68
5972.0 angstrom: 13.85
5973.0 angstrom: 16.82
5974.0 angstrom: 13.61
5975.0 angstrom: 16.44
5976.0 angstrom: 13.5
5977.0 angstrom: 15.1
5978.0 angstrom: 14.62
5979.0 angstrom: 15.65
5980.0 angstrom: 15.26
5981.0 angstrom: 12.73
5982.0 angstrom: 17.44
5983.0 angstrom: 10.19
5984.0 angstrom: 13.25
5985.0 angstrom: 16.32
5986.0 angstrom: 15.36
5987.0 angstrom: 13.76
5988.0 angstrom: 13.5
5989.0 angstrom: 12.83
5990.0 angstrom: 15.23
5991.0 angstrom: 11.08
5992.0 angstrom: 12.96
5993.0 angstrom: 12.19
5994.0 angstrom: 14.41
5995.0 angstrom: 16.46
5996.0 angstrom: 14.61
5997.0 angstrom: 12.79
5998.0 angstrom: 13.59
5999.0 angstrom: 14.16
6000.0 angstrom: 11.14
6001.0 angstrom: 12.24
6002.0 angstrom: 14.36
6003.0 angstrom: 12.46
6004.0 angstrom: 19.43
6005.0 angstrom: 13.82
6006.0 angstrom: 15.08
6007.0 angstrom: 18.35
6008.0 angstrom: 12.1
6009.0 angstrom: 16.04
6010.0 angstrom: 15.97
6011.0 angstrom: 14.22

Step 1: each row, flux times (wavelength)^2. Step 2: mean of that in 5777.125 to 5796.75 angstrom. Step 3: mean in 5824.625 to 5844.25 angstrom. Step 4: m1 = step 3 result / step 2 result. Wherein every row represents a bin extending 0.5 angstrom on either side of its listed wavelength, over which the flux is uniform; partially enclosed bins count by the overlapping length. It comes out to 1.0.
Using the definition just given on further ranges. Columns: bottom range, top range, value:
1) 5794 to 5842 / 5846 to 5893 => 0.93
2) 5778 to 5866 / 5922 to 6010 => 1.06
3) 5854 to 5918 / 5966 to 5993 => 1.12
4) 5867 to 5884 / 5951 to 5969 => 1.10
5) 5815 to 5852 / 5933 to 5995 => 1.04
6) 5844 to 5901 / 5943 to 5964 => 1.10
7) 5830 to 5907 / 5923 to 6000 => 1.09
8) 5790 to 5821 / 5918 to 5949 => 1.02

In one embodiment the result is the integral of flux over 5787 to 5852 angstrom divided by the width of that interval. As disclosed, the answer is 14.7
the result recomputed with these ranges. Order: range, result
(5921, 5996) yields 14.6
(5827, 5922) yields 13.7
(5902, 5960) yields 14.3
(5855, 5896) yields 13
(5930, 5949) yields 14.6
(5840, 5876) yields 14.1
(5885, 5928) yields 13.3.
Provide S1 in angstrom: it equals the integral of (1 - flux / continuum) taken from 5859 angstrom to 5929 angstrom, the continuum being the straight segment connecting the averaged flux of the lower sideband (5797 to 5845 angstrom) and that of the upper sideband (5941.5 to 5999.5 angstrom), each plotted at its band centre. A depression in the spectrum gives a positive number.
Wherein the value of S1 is 5.0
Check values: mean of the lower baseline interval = 14.7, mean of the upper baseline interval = 14.4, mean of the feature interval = 13.5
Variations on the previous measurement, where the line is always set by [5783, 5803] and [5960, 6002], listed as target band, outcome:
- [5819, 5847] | 0.8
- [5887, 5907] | 3.2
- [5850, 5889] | 2.8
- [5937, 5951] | -0.2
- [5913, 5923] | 0.8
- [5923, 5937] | 0.1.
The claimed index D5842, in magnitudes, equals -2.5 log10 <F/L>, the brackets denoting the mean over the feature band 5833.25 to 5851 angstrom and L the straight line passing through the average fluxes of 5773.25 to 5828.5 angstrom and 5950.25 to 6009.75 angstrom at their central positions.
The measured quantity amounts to 0.01 mag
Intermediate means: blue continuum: 14.5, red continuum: 14.4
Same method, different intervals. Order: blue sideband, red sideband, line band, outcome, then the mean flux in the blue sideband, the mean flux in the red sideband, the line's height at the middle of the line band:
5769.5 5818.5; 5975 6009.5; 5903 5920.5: 0.03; 14.3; 14.2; 14.3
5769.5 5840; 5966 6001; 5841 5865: 0.03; 14.4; 14.3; 14.4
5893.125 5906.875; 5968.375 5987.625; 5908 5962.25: -0.04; 13.1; 14.7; 13.8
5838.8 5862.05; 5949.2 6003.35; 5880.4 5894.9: 0.17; 14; 14.3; 14.1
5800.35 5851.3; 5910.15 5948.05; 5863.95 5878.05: 0.03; 14.4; 14.3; 14.4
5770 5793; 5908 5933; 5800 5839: -0.03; 14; 14.3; 14.1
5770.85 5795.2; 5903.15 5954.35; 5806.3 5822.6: -0.03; 14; 14.3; 14.1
